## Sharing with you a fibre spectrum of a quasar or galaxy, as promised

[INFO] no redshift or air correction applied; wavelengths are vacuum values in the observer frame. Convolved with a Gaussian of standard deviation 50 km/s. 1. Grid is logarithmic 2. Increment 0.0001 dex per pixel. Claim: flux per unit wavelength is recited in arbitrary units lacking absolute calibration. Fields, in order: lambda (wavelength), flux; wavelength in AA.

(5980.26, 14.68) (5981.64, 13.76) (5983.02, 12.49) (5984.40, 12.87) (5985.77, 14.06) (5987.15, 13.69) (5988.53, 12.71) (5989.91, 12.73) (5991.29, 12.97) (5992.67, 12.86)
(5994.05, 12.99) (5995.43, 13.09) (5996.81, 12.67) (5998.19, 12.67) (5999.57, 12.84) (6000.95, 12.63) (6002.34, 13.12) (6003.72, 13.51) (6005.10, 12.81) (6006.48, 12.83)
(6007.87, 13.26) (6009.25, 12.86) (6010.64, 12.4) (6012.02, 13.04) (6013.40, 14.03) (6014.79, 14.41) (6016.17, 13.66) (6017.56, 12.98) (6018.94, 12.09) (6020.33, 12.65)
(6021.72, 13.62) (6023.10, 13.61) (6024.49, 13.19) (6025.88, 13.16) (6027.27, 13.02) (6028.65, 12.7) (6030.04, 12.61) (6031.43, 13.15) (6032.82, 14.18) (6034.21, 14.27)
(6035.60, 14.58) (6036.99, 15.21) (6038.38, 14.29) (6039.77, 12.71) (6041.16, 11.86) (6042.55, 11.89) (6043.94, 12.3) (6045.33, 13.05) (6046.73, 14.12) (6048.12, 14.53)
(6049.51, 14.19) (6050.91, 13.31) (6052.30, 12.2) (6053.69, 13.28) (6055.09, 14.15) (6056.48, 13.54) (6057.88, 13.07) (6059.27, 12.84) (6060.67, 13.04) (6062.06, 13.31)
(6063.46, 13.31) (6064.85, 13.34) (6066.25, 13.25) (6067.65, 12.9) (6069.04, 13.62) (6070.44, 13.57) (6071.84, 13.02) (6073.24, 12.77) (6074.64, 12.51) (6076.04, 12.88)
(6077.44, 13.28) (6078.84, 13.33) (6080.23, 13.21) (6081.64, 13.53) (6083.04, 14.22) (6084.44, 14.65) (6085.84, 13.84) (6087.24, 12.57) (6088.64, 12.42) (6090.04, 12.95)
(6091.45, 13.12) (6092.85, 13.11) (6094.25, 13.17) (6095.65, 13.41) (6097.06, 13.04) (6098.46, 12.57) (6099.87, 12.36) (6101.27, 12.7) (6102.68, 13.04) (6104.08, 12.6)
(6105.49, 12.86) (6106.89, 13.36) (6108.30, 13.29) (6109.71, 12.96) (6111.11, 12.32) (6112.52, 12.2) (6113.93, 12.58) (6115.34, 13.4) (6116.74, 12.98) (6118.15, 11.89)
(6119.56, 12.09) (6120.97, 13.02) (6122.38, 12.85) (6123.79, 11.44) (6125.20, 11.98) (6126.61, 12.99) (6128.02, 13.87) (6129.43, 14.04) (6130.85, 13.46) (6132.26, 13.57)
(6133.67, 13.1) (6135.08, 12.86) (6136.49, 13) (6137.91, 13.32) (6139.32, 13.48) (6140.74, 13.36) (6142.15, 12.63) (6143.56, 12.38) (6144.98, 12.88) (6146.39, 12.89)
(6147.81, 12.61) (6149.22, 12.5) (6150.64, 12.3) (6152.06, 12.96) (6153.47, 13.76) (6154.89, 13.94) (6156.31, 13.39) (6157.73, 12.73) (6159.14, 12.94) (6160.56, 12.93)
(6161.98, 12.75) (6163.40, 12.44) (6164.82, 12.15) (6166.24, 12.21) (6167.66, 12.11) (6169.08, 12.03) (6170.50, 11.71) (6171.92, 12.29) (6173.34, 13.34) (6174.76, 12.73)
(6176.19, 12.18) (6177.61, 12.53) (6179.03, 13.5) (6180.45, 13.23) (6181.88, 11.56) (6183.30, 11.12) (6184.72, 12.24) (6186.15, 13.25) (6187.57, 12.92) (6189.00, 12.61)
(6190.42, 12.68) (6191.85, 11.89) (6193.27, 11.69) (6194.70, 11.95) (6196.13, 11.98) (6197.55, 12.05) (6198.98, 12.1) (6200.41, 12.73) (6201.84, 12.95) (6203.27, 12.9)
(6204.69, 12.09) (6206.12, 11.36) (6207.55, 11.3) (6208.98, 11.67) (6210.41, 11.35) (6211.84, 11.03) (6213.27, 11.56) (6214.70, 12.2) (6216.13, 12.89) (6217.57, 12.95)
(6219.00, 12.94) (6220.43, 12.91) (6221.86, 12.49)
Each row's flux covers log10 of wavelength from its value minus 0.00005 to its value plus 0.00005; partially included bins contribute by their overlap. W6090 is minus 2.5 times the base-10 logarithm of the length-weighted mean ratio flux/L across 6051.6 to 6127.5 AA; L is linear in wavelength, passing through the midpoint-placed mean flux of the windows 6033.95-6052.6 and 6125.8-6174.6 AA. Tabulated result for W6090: 0.02 mag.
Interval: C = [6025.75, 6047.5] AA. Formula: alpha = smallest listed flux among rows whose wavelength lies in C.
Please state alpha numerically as 11.86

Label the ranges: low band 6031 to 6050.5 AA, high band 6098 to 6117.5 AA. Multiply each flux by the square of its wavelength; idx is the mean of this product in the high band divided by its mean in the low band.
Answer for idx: 0.96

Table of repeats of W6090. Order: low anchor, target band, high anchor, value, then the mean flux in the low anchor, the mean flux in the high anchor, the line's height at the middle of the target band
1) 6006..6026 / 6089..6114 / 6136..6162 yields 0.02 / 13.2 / 13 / 13.1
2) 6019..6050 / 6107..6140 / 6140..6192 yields 0.00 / 13.4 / 12.6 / 12.9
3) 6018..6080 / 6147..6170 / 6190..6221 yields -0.02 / 13.3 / 12.1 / 12.5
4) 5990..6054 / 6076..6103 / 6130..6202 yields -0.02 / 13.2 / 12.7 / 12.9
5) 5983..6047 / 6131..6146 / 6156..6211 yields -0.04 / 13.2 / 12.3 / 12.6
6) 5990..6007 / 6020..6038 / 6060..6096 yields -0.04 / 12.9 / 13.2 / 13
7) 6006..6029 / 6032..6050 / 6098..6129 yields -0.05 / 13.2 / 12.7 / 13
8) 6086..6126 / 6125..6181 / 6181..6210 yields -0.04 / 12.7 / 12.1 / 12.4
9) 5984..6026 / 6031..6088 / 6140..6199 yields -0.04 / 13.1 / 12.6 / 12.9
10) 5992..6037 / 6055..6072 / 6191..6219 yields -0.03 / 13.2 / 12.1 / 12.9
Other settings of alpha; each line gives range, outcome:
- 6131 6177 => 11.71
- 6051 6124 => 11.44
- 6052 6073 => 12.2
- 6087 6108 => 12.36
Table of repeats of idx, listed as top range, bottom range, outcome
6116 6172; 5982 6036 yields 1.02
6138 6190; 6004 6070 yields 1.00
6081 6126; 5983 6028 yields 1.02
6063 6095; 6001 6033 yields 1.03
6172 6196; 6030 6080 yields 0.97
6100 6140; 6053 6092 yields 0.99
